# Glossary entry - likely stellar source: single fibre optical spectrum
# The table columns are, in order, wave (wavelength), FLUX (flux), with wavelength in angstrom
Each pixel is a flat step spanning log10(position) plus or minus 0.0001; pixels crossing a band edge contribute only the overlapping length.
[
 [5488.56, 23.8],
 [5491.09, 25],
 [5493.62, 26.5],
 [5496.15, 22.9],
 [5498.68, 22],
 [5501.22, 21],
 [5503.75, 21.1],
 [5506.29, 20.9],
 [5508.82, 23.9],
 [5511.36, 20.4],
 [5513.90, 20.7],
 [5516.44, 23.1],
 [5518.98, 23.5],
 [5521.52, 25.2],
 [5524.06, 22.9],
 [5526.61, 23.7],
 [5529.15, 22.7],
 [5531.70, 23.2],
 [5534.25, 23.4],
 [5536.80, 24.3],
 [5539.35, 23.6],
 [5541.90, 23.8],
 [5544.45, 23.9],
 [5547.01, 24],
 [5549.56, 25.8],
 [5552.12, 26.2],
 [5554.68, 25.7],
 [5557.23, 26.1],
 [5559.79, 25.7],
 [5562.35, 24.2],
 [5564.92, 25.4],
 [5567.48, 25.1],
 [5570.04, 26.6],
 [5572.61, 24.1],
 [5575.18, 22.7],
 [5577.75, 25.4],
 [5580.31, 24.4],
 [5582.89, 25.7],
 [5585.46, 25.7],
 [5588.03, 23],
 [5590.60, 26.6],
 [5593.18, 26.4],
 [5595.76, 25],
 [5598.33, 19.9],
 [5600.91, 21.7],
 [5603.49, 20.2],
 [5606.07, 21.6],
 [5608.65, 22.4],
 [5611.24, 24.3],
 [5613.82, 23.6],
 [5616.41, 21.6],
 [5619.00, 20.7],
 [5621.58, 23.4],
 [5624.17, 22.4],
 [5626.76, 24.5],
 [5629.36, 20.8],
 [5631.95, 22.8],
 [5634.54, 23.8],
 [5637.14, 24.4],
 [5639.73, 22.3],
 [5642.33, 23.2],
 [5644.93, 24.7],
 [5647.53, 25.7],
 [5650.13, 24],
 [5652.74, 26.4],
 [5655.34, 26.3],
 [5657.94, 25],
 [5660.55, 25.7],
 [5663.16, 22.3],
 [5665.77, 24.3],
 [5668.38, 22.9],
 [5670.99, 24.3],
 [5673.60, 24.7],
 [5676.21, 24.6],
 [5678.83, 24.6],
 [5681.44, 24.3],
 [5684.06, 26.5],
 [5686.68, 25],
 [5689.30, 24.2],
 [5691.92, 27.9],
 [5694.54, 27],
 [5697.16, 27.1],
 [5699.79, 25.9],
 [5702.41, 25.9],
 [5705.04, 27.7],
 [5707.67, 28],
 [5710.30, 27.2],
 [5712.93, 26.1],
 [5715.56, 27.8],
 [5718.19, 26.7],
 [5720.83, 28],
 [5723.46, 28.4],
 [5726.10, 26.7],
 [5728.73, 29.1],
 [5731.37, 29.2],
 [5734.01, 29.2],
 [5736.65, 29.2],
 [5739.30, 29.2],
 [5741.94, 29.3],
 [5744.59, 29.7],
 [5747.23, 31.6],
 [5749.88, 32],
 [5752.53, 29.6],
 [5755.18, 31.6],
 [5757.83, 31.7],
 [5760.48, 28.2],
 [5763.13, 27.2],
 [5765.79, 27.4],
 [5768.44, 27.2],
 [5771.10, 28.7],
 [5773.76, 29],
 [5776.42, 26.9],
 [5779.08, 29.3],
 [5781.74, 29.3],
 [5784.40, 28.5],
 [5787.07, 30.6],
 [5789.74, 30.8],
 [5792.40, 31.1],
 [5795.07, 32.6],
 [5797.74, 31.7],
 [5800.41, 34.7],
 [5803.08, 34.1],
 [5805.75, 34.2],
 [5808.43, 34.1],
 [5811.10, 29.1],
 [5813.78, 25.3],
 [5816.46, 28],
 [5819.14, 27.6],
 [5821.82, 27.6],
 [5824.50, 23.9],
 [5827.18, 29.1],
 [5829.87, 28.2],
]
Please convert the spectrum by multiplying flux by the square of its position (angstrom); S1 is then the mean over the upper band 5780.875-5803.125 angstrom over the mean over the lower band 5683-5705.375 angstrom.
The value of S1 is 1.24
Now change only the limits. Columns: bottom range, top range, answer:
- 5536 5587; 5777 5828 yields 1.31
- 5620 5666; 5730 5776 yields 1.27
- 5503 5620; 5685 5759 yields 1.26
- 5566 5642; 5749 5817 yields 1.37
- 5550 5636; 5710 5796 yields 1.29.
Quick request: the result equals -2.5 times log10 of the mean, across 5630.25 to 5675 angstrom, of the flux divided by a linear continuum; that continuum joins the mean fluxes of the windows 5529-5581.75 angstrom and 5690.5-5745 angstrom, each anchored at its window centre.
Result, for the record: 0.10 mag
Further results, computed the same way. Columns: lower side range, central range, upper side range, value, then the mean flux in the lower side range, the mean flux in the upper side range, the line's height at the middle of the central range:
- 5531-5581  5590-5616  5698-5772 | 0.12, 24.7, 28.5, 25.7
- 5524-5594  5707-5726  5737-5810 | 0.06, 24.7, 30.4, 28.9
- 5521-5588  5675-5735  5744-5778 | 0.05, 24.6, 29.3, 28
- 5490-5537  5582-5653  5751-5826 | 0.09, 22.9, 29.6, 25.5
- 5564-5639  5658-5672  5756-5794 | 0.07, 23.6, 29.1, 25.6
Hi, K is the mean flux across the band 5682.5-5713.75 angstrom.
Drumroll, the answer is 26.5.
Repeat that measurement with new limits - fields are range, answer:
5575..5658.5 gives 23.7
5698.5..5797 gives 28.9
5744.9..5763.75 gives 30.4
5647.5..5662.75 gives 25.3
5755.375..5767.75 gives 28.8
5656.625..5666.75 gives 24.3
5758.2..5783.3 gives 28.3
